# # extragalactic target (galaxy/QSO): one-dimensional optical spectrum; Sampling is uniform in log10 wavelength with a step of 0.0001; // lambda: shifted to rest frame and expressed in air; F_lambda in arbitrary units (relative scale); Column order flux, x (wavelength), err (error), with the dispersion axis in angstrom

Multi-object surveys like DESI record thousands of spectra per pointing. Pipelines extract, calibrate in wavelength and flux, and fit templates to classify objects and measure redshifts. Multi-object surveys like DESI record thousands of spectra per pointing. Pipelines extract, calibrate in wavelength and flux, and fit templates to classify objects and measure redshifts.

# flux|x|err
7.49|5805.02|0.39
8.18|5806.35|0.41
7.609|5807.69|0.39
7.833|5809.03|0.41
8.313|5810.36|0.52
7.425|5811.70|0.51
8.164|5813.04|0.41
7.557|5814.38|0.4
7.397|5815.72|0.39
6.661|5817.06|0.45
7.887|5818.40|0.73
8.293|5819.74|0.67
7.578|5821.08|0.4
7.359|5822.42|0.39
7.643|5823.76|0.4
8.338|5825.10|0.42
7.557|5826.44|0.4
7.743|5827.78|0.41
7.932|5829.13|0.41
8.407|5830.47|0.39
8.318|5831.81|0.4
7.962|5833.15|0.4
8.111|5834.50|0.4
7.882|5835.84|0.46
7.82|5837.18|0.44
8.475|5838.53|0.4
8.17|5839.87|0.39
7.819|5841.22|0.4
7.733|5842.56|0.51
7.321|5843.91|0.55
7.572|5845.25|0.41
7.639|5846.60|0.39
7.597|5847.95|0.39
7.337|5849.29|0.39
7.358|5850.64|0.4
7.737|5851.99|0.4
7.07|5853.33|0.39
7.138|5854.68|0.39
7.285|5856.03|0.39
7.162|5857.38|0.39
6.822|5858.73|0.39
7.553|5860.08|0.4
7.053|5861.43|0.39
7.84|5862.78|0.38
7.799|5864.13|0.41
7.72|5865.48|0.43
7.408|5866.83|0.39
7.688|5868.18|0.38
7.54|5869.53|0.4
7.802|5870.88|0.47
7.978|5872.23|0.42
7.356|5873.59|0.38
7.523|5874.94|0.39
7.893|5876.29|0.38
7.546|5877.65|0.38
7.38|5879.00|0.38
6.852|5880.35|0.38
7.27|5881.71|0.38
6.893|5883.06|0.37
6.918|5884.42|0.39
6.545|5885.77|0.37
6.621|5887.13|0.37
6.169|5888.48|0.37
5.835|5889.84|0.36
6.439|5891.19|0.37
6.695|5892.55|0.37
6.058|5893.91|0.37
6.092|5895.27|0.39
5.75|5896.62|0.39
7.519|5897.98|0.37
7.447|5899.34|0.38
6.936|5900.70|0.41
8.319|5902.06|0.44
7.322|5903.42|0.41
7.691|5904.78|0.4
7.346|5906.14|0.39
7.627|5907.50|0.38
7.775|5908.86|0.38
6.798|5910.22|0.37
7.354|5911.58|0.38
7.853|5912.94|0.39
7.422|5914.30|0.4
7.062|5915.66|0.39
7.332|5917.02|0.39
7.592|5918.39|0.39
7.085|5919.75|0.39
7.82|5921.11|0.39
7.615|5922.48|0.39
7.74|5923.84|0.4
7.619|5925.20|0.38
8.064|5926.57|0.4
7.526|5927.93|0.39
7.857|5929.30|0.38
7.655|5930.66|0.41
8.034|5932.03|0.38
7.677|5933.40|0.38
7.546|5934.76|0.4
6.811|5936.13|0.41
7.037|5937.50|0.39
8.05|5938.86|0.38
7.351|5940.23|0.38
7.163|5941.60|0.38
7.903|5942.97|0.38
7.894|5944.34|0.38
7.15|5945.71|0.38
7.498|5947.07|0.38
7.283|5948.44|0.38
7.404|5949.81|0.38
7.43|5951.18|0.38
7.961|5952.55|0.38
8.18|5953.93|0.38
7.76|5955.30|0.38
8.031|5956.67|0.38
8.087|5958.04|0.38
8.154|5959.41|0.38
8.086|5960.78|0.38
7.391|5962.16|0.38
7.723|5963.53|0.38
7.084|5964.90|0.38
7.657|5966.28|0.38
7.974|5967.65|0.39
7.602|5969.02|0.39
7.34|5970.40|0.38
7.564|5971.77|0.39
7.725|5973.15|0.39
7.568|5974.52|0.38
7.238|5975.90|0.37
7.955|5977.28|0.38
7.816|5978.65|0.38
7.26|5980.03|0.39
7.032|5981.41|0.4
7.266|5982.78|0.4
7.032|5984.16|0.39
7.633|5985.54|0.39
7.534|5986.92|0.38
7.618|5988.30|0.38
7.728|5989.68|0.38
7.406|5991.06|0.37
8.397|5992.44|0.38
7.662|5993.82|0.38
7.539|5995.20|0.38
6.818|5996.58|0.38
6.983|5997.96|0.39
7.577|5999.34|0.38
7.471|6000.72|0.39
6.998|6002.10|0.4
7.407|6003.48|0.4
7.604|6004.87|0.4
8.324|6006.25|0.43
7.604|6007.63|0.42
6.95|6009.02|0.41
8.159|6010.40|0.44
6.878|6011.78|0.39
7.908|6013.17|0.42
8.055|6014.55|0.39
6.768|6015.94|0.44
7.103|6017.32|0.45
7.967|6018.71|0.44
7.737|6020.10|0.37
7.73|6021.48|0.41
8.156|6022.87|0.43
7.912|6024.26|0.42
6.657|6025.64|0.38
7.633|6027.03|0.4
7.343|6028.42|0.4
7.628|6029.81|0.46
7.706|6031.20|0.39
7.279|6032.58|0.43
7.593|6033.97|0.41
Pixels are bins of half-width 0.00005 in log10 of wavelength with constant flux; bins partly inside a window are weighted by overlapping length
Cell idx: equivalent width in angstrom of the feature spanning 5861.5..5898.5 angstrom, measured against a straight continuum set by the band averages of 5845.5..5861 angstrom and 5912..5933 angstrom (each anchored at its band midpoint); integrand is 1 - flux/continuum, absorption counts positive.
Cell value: 1.8 angstrom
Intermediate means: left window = 7.33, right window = 7.62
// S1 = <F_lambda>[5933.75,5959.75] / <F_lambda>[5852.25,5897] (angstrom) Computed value 1.07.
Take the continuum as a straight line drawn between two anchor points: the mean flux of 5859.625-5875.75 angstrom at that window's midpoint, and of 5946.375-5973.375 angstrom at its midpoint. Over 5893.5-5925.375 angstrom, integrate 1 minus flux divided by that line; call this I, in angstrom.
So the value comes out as 1.4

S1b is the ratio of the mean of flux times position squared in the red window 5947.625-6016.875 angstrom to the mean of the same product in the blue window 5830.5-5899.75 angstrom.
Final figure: 1.1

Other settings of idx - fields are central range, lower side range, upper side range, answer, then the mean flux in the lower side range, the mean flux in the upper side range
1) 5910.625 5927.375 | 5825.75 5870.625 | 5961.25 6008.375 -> 0.1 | 7.66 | 7.52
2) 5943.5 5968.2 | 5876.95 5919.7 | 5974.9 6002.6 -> -1.4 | 7.05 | 7.45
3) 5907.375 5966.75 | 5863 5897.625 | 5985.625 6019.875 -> -2.7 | 7.05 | 7.52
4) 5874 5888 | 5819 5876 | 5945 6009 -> 0.9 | 7.68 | 7.57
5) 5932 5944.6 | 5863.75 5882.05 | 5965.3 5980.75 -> 0.1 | 7.55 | 7.6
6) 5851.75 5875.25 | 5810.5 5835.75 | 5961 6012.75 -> 0.8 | 7.81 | 7.51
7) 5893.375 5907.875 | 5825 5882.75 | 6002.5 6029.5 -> 1.0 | 7.63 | 7.57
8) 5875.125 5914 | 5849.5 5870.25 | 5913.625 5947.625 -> 2.2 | 7.41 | 7.54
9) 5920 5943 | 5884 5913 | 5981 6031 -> -1.6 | 6.94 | 7.51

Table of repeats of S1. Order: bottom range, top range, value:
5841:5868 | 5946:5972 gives 1.03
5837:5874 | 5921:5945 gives 1.01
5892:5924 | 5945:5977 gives 1.05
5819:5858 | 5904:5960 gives 0.98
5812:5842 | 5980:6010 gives 0.95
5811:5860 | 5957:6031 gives 0.99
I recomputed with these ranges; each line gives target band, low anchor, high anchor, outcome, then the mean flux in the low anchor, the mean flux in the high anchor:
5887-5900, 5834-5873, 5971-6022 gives 1.9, 7.6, 7.51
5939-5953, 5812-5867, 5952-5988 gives 0.2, 7.66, 7.64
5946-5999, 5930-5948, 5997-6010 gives -0.8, 7.52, 7.44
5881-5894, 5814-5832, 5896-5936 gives 1.7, 7.75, 7.49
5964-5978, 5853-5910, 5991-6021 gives -0.3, 7.18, 7.52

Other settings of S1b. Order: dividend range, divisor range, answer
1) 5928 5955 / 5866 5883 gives 1.03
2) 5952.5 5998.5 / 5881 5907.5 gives 1.14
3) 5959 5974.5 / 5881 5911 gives 1.13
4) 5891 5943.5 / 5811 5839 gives 0.97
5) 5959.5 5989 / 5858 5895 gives 1.09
